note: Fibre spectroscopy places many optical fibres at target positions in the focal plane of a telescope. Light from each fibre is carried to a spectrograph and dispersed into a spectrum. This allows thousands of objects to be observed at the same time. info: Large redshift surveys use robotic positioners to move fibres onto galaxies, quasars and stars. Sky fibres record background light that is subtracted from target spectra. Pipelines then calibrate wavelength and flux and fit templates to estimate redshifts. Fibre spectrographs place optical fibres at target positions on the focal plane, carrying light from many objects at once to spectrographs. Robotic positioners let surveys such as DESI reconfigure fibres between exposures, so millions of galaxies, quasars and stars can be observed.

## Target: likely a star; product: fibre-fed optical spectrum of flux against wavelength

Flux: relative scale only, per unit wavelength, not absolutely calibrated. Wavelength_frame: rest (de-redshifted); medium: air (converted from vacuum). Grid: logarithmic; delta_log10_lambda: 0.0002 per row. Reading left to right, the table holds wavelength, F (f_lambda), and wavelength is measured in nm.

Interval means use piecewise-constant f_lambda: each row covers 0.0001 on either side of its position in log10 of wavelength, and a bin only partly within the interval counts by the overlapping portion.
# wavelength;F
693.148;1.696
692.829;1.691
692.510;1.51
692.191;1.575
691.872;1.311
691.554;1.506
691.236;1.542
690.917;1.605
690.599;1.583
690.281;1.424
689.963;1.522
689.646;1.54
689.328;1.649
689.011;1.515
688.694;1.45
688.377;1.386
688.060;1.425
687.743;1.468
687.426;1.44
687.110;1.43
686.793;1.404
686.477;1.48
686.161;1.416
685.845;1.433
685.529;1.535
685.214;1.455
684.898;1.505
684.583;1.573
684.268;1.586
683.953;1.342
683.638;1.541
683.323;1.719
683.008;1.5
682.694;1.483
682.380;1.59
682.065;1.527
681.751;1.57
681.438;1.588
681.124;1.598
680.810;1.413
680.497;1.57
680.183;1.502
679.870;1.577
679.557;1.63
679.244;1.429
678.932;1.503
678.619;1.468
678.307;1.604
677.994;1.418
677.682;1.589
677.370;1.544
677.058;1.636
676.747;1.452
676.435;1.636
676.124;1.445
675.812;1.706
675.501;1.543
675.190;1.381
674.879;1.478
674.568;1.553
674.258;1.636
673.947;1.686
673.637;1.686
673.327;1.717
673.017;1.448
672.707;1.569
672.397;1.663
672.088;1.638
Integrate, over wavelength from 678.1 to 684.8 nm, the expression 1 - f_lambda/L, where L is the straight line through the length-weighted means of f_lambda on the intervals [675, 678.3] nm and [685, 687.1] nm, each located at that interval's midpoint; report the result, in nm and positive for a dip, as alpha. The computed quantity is -0.20 nm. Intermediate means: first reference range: 1.54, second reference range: 1.45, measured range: 1.54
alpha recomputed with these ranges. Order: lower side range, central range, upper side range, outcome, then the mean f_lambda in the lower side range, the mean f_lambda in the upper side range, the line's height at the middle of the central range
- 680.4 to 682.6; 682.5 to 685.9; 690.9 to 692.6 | 0.04 nm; 1.55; 1.5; 1.54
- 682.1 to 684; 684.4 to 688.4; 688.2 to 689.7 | 0.16 nm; 1.54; 1.5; 1.52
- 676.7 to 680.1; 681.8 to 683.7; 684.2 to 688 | -0.08 nm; 1.53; 1.47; 1.5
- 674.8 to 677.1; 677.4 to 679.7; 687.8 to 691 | 0.01 nm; 1.53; 1.51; 1.53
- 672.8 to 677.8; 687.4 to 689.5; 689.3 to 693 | 0.08 nm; 1.57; 1.53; 1.54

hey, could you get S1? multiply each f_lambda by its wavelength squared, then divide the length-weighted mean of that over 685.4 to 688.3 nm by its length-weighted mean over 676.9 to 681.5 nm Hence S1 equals 0.96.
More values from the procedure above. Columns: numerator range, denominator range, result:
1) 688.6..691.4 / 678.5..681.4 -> 1.04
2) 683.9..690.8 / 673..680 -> 0.98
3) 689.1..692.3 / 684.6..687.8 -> 1.06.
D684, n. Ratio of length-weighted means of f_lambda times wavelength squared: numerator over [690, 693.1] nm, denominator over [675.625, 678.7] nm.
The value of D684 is 1.0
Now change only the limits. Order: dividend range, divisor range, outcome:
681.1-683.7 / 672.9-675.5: 1.02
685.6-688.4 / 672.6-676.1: 0.95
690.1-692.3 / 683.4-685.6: 1.01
